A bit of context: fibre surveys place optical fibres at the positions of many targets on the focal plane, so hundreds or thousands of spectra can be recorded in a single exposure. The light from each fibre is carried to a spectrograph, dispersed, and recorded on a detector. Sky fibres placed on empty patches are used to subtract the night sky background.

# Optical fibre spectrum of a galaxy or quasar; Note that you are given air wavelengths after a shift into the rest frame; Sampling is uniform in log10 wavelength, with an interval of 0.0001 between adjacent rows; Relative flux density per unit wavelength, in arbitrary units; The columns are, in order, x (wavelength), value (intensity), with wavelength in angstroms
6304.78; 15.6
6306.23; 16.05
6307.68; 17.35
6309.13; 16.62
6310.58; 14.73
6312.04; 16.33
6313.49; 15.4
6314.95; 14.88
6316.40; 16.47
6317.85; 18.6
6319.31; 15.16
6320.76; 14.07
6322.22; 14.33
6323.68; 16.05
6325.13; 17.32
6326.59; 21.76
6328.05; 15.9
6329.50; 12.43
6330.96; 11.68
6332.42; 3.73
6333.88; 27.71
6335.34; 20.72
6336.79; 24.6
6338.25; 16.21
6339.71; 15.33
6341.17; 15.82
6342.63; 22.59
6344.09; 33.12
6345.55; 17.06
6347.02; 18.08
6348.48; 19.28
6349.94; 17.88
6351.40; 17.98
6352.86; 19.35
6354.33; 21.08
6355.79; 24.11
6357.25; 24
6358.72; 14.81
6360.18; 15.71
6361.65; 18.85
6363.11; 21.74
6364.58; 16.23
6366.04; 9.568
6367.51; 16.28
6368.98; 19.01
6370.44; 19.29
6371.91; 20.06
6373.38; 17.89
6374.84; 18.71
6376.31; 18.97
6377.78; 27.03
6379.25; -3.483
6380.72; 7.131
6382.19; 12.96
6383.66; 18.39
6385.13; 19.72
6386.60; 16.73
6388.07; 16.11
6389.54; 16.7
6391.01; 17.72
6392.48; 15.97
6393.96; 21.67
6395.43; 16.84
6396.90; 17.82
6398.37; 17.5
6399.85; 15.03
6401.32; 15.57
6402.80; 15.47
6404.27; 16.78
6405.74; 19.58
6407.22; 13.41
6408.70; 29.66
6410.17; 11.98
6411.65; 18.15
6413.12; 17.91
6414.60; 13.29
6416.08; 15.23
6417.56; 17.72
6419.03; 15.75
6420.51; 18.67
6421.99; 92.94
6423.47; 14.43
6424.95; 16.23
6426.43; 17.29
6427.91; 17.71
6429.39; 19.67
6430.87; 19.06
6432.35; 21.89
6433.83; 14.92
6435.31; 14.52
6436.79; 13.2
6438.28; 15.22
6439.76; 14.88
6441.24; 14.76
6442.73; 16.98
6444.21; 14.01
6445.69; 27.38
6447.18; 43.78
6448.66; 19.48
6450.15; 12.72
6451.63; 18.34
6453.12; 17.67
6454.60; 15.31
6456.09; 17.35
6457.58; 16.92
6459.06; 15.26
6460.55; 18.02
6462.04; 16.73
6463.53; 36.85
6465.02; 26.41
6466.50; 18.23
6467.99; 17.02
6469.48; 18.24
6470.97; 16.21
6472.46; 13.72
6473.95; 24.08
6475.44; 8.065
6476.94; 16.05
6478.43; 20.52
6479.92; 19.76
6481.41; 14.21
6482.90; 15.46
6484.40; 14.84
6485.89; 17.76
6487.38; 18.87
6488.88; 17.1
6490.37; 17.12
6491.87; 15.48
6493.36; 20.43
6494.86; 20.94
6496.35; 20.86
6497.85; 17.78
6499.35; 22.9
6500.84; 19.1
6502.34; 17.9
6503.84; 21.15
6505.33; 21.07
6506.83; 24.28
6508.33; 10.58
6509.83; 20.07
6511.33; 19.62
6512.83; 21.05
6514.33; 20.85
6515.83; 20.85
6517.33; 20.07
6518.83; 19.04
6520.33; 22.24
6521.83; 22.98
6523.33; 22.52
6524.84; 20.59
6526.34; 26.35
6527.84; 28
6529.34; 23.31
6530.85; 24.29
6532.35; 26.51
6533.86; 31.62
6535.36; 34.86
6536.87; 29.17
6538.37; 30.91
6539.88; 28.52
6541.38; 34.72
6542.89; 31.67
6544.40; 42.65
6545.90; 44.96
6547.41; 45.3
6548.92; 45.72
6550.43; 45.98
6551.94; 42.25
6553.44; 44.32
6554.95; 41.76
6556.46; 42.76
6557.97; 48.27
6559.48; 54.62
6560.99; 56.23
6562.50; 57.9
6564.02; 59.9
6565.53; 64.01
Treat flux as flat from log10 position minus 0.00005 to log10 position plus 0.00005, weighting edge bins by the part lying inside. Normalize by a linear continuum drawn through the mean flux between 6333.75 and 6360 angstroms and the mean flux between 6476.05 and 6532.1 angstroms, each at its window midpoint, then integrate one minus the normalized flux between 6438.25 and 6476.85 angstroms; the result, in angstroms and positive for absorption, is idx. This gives 2.0 angstroms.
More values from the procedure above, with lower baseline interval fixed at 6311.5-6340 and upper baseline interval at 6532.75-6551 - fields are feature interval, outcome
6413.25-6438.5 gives 4.6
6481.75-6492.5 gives 5.1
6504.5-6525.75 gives 8.6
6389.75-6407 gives 4.6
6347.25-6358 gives -0.8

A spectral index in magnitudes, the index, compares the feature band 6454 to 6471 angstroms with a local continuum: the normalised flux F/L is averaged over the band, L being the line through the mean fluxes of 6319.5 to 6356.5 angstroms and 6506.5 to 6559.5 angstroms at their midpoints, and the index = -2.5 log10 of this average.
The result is 0.32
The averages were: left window 18.3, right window 30.7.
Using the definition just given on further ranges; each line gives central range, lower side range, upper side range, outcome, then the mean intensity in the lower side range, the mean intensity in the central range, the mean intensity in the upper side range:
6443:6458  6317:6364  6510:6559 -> 0.258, 18.3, 20.3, 31.4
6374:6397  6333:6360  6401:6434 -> 0.262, 20.4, 16.2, 20.7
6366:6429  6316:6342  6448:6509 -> -0.067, 16.6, 18.5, 18.3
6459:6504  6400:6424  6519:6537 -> 0.276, 21.6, 18.6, 25.7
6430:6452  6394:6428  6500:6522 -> 0.081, 20.3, 18.8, 20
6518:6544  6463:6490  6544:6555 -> 0.367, 18.4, 27.1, 44.3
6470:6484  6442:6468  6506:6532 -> 0.263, 20.6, 16.4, 21.6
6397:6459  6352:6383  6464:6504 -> -0.100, 17.1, 19.4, 18.2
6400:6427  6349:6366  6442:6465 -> -0.057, 18.9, 21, 20.6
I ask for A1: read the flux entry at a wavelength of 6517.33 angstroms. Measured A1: 20.07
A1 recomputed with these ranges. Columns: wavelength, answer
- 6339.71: 15.33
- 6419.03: 15.75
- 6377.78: 27.03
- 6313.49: 15.4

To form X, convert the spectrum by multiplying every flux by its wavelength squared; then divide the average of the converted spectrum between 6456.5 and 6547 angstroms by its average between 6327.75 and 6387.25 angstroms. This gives 1.31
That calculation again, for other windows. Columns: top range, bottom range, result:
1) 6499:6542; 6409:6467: 1.20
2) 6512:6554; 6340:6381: 1.76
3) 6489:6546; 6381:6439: 1.31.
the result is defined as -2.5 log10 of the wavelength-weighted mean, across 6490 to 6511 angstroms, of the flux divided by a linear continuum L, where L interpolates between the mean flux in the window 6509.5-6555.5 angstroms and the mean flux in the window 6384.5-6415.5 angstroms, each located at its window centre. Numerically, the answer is 0.37 mag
